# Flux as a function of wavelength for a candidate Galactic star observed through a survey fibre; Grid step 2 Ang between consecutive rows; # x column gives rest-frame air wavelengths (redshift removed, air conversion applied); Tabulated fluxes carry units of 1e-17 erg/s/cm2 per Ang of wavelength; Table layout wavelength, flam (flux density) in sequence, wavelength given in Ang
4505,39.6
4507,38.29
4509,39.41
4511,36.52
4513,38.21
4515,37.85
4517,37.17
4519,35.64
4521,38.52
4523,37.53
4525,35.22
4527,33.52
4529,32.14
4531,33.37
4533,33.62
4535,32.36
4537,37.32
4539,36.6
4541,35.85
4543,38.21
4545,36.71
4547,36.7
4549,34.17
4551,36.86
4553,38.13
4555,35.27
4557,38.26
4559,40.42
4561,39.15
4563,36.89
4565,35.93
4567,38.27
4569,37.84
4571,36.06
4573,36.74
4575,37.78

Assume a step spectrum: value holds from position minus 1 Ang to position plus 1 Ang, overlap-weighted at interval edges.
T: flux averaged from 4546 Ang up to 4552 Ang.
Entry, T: 35.9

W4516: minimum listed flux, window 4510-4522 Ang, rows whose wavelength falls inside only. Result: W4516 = 35.64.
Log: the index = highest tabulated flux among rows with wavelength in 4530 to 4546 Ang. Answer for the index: 38.21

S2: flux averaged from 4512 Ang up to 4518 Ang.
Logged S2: 37.7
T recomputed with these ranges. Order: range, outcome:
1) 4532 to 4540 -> 35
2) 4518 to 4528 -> 36.1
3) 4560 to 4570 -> 37.6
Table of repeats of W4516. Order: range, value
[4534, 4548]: 32.36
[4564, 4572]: 35.93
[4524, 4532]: 32.14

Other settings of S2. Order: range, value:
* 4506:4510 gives 38.8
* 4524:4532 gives 33.6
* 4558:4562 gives 39.8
